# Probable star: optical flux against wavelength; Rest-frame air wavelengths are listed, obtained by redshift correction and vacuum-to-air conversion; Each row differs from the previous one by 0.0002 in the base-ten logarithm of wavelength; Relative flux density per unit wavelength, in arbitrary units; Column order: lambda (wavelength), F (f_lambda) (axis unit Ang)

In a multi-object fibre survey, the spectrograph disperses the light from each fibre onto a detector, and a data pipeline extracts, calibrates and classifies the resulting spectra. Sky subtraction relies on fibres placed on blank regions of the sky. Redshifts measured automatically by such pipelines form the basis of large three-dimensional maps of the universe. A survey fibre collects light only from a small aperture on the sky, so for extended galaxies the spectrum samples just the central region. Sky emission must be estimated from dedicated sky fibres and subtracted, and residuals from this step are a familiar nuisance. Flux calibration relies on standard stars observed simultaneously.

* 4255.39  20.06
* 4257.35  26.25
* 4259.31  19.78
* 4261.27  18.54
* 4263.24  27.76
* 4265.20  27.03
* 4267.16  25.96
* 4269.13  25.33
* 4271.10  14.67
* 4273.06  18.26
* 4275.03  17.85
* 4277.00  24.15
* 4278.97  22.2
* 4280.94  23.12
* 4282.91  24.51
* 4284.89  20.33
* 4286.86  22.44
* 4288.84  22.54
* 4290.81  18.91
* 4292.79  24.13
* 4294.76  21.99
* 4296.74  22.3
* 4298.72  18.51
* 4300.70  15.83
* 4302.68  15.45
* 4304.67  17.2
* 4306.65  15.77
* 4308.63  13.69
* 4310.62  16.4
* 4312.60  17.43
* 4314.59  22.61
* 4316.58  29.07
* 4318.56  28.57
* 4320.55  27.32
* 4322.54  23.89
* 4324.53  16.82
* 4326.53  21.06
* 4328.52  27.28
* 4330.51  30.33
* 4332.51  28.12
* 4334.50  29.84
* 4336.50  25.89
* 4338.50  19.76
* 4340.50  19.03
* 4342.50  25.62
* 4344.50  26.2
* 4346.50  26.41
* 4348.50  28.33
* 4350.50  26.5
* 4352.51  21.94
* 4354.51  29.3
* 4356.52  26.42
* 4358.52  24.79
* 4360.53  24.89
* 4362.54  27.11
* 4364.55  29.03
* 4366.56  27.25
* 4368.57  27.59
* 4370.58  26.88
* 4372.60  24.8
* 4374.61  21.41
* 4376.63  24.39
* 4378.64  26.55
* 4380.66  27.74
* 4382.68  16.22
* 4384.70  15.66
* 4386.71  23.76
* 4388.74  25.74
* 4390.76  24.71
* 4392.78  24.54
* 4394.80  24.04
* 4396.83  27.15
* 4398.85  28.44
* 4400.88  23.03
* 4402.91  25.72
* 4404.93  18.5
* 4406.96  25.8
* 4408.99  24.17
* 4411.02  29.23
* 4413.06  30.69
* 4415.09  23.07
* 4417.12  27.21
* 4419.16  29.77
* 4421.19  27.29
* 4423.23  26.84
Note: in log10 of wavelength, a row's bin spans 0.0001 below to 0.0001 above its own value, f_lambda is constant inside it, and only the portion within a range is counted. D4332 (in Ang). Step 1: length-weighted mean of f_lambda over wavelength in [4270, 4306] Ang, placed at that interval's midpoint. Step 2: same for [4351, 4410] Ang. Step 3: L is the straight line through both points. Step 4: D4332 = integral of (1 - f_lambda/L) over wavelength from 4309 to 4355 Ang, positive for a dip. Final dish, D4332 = -4.3 Ang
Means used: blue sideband 20.2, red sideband 24.8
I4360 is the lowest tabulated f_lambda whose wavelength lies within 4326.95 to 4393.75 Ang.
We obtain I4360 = 15.66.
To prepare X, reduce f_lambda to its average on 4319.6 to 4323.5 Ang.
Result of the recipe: 25.6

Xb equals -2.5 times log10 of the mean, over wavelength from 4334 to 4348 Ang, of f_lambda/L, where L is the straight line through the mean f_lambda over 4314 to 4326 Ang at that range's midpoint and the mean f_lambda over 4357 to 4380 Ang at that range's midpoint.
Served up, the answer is 0.03 mag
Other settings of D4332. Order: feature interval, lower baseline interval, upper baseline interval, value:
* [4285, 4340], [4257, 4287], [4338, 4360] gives 4.32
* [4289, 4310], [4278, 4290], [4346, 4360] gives 4.29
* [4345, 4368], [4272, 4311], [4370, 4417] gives -3.81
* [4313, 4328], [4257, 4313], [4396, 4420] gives -1.27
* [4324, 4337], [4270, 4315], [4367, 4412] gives -2.70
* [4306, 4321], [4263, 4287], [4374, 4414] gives 1.18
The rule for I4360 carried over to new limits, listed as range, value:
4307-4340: 13.69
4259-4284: 14.67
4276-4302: 15.83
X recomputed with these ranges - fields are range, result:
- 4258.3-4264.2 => 22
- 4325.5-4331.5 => 26.2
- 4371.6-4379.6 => 24.3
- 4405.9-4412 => 26.3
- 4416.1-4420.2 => 28.5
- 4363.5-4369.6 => 28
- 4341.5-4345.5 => 25.9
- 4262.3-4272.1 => 24.1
